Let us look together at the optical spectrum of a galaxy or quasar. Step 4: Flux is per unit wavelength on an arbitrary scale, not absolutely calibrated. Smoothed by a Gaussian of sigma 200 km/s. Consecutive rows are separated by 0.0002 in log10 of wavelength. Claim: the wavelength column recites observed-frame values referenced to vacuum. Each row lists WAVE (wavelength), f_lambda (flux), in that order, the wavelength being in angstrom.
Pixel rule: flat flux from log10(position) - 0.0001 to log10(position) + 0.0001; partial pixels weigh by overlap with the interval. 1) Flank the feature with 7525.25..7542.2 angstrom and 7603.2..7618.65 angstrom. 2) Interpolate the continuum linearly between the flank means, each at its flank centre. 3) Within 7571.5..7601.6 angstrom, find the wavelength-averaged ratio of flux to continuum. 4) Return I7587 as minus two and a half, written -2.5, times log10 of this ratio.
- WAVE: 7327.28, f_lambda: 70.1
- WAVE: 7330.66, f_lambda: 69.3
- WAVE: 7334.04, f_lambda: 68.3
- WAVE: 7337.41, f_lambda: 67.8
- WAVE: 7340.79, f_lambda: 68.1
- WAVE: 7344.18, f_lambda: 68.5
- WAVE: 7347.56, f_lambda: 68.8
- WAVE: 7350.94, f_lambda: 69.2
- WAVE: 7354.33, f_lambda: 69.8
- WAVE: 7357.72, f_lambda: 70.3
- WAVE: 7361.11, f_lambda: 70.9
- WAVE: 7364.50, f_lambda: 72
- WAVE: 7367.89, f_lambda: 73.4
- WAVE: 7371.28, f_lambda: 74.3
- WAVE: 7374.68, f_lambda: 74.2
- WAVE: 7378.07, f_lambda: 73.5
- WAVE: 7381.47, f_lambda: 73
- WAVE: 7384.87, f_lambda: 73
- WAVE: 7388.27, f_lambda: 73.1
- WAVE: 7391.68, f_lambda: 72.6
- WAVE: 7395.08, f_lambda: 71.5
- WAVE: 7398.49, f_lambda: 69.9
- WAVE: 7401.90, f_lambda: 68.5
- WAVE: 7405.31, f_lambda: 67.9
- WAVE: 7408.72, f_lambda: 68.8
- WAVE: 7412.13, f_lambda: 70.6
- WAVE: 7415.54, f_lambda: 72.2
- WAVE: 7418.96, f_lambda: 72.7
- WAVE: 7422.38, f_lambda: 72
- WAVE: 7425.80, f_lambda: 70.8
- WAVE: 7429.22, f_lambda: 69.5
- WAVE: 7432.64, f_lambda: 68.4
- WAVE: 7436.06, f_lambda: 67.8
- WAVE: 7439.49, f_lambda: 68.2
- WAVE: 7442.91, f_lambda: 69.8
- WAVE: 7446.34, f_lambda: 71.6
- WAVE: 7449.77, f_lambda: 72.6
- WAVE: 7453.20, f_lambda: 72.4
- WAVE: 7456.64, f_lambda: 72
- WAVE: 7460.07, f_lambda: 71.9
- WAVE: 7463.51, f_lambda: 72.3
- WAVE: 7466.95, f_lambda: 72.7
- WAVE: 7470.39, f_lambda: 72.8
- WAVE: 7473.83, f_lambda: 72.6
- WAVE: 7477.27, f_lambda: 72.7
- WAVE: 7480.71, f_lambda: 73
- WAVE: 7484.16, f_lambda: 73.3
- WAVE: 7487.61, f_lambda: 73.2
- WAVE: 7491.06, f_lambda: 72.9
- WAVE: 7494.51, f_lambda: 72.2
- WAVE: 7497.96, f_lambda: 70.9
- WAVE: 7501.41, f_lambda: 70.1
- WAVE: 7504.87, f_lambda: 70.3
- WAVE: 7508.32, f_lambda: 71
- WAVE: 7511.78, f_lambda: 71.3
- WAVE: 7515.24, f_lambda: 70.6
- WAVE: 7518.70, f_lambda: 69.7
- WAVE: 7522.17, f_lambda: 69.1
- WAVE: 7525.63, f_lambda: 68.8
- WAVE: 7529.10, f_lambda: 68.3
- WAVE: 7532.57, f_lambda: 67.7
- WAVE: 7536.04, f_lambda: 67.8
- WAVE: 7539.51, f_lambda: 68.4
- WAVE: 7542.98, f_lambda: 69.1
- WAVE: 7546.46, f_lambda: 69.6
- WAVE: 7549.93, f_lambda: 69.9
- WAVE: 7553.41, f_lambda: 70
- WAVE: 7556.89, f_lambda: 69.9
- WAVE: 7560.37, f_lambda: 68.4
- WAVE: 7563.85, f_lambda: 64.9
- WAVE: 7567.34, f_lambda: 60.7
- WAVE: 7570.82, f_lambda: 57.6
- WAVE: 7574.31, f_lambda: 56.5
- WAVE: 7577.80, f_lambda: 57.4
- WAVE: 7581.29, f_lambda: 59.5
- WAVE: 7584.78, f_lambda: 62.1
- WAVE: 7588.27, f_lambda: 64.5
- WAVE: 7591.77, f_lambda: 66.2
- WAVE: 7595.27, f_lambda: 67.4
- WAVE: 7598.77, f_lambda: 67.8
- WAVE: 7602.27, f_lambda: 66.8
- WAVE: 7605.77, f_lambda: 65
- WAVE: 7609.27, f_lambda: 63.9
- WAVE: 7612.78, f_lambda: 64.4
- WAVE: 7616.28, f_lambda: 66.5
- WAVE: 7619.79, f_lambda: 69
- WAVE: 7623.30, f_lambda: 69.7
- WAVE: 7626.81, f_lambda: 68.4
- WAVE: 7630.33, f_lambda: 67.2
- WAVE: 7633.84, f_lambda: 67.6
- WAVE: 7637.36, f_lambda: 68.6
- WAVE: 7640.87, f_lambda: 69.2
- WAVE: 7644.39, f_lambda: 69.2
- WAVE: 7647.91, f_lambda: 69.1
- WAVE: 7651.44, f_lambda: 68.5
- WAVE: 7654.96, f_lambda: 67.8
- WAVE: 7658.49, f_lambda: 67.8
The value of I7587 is 0.059 mag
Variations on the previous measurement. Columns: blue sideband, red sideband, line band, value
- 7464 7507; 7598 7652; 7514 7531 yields 0.03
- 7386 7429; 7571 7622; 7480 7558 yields -0.06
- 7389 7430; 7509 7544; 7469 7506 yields -0.04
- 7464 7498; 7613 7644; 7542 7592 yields 0.09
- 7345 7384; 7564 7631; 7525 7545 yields -0.03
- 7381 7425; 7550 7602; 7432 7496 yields -0.05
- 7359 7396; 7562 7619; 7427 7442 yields 0.03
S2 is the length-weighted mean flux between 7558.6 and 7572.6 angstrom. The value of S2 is 62.9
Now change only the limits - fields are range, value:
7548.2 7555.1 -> 69.9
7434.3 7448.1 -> 69.4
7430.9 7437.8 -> 68.1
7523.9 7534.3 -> 68.2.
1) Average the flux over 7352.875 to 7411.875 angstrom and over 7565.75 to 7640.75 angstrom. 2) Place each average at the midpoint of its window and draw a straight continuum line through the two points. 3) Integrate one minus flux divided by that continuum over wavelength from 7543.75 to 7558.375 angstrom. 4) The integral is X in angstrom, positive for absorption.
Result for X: -0.8 angstrom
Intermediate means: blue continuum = 71.6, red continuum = 64.7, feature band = 69.8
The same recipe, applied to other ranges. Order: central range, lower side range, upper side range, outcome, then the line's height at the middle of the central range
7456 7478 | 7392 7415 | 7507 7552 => -0.9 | 69.6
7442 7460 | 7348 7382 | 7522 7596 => -0.7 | 69.1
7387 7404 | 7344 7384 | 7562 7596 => -0.2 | 70.2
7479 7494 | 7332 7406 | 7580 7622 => -1.1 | 68.1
